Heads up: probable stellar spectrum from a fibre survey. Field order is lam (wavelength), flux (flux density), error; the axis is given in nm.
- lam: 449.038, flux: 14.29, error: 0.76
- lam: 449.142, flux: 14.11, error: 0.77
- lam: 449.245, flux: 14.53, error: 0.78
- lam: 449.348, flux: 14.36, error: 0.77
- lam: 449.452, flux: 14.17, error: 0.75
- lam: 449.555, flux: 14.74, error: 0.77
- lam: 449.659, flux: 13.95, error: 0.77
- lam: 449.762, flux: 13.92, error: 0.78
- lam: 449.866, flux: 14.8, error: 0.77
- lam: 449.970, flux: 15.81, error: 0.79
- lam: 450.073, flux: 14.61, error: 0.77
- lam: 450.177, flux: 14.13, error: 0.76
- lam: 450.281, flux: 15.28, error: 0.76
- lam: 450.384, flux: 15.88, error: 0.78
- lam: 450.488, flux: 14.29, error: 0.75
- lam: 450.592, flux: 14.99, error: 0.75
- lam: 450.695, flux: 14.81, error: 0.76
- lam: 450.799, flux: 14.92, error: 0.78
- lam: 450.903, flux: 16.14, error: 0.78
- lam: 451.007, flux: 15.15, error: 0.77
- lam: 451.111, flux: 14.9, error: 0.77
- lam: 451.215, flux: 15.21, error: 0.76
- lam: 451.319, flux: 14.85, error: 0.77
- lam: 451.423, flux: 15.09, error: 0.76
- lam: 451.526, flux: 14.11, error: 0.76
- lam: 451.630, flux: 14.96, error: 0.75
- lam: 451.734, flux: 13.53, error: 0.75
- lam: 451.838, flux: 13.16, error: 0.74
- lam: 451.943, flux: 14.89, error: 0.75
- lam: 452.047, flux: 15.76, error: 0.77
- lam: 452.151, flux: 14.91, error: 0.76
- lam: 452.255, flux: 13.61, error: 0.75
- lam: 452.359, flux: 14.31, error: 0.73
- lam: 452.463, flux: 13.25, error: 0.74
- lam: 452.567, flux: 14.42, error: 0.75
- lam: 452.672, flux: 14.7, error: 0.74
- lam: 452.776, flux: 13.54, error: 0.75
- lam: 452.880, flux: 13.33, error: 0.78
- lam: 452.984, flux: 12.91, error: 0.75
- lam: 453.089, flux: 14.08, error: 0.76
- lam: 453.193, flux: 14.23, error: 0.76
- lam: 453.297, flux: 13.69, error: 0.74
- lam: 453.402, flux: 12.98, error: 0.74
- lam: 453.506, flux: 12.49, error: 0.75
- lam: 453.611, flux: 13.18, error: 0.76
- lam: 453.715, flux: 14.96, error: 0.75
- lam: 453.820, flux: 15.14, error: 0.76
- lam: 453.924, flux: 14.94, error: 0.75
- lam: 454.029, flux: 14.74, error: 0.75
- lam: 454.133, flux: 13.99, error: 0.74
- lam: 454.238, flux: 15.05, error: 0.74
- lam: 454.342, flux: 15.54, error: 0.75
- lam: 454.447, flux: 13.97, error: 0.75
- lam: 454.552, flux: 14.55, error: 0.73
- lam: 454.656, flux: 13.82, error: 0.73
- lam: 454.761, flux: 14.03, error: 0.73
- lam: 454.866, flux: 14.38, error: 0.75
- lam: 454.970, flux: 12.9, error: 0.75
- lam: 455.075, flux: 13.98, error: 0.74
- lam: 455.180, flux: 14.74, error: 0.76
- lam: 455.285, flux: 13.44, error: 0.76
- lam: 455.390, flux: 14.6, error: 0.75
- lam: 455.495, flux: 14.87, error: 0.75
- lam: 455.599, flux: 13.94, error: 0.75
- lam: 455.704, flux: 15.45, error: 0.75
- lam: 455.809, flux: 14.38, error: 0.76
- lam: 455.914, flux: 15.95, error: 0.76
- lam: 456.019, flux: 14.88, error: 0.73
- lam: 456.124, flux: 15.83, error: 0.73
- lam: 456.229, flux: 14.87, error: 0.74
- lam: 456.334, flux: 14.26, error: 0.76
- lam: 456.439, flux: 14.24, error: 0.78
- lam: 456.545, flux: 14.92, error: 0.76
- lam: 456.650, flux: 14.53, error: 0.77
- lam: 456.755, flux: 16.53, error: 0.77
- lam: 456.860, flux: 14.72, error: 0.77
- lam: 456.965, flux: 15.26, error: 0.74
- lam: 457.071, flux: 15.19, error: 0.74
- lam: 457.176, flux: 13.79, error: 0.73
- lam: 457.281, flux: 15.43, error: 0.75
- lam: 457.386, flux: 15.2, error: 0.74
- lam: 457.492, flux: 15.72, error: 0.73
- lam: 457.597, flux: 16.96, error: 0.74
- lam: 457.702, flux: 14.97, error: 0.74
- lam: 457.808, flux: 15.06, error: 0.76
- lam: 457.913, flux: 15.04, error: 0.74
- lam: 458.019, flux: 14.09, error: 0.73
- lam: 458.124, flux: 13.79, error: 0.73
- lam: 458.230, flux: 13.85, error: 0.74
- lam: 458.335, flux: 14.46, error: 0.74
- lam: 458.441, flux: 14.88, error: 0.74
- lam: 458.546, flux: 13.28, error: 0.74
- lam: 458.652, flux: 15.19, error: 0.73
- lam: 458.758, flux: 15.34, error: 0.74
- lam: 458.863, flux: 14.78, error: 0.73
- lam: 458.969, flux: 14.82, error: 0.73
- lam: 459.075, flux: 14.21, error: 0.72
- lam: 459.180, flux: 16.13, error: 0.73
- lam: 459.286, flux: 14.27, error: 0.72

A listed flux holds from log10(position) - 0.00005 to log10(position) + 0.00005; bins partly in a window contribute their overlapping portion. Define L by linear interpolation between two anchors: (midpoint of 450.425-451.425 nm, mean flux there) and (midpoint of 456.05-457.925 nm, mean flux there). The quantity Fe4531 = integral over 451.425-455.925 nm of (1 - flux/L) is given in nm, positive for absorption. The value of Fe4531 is 0.26 nm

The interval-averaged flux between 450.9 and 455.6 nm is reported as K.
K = 14.3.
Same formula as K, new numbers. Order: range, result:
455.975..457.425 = 15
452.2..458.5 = 14.5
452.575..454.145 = 13.9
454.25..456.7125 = 14.5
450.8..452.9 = 14.5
